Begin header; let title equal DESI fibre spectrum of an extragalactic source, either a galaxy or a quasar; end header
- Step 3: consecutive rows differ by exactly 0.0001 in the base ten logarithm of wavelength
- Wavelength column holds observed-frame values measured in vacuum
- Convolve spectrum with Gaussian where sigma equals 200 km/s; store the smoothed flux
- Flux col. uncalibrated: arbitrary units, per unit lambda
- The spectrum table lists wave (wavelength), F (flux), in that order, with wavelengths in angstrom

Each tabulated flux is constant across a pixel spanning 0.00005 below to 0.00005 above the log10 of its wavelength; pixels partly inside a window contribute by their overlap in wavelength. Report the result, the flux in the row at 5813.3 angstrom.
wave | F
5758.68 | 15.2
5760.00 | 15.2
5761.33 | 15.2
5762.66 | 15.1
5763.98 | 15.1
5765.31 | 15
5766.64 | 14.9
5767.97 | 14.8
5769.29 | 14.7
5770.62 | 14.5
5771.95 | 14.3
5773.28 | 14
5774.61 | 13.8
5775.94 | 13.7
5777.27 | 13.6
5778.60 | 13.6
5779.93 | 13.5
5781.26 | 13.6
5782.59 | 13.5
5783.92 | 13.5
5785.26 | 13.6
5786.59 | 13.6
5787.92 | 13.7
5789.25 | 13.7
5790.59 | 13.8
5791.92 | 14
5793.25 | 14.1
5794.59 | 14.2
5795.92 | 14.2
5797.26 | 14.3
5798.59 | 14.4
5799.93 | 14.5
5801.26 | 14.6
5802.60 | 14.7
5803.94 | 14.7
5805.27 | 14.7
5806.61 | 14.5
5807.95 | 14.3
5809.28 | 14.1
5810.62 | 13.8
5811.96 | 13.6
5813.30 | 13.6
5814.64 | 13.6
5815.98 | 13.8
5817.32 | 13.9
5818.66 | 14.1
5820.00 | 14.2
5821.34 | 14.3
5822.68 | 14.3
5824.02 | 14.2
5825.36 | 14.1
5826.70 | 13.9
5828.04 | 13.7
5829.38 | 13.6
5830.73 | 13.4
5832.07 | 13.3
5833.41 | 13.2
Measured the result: 13.6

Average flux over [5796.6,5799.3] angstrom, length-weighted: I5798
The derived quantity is 14.4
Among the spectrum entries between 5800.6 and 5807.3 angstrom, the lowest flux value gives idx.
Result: 14.5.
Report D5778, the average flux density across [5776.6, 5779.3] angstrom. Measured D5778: 13.6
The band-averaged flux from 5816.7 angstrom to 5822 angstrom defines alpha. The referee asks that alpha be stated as 14.1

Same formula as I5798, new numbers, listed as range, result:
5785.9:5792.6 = 13.8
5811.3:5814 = 13.6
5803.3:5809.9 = 14.5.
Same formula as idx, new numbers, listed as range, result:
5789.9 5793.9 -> 13.8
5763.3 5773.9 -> 14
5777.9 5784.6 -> 13.5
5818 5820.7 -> 14.1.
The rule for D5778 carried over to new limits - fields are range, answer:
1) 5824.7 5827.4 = 14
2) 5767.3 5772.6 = 14.6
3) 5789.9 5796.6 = 14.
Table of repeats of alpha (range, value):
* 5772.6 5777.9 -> 13.8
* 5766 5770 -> 14.8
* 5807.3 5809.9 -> 14.2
